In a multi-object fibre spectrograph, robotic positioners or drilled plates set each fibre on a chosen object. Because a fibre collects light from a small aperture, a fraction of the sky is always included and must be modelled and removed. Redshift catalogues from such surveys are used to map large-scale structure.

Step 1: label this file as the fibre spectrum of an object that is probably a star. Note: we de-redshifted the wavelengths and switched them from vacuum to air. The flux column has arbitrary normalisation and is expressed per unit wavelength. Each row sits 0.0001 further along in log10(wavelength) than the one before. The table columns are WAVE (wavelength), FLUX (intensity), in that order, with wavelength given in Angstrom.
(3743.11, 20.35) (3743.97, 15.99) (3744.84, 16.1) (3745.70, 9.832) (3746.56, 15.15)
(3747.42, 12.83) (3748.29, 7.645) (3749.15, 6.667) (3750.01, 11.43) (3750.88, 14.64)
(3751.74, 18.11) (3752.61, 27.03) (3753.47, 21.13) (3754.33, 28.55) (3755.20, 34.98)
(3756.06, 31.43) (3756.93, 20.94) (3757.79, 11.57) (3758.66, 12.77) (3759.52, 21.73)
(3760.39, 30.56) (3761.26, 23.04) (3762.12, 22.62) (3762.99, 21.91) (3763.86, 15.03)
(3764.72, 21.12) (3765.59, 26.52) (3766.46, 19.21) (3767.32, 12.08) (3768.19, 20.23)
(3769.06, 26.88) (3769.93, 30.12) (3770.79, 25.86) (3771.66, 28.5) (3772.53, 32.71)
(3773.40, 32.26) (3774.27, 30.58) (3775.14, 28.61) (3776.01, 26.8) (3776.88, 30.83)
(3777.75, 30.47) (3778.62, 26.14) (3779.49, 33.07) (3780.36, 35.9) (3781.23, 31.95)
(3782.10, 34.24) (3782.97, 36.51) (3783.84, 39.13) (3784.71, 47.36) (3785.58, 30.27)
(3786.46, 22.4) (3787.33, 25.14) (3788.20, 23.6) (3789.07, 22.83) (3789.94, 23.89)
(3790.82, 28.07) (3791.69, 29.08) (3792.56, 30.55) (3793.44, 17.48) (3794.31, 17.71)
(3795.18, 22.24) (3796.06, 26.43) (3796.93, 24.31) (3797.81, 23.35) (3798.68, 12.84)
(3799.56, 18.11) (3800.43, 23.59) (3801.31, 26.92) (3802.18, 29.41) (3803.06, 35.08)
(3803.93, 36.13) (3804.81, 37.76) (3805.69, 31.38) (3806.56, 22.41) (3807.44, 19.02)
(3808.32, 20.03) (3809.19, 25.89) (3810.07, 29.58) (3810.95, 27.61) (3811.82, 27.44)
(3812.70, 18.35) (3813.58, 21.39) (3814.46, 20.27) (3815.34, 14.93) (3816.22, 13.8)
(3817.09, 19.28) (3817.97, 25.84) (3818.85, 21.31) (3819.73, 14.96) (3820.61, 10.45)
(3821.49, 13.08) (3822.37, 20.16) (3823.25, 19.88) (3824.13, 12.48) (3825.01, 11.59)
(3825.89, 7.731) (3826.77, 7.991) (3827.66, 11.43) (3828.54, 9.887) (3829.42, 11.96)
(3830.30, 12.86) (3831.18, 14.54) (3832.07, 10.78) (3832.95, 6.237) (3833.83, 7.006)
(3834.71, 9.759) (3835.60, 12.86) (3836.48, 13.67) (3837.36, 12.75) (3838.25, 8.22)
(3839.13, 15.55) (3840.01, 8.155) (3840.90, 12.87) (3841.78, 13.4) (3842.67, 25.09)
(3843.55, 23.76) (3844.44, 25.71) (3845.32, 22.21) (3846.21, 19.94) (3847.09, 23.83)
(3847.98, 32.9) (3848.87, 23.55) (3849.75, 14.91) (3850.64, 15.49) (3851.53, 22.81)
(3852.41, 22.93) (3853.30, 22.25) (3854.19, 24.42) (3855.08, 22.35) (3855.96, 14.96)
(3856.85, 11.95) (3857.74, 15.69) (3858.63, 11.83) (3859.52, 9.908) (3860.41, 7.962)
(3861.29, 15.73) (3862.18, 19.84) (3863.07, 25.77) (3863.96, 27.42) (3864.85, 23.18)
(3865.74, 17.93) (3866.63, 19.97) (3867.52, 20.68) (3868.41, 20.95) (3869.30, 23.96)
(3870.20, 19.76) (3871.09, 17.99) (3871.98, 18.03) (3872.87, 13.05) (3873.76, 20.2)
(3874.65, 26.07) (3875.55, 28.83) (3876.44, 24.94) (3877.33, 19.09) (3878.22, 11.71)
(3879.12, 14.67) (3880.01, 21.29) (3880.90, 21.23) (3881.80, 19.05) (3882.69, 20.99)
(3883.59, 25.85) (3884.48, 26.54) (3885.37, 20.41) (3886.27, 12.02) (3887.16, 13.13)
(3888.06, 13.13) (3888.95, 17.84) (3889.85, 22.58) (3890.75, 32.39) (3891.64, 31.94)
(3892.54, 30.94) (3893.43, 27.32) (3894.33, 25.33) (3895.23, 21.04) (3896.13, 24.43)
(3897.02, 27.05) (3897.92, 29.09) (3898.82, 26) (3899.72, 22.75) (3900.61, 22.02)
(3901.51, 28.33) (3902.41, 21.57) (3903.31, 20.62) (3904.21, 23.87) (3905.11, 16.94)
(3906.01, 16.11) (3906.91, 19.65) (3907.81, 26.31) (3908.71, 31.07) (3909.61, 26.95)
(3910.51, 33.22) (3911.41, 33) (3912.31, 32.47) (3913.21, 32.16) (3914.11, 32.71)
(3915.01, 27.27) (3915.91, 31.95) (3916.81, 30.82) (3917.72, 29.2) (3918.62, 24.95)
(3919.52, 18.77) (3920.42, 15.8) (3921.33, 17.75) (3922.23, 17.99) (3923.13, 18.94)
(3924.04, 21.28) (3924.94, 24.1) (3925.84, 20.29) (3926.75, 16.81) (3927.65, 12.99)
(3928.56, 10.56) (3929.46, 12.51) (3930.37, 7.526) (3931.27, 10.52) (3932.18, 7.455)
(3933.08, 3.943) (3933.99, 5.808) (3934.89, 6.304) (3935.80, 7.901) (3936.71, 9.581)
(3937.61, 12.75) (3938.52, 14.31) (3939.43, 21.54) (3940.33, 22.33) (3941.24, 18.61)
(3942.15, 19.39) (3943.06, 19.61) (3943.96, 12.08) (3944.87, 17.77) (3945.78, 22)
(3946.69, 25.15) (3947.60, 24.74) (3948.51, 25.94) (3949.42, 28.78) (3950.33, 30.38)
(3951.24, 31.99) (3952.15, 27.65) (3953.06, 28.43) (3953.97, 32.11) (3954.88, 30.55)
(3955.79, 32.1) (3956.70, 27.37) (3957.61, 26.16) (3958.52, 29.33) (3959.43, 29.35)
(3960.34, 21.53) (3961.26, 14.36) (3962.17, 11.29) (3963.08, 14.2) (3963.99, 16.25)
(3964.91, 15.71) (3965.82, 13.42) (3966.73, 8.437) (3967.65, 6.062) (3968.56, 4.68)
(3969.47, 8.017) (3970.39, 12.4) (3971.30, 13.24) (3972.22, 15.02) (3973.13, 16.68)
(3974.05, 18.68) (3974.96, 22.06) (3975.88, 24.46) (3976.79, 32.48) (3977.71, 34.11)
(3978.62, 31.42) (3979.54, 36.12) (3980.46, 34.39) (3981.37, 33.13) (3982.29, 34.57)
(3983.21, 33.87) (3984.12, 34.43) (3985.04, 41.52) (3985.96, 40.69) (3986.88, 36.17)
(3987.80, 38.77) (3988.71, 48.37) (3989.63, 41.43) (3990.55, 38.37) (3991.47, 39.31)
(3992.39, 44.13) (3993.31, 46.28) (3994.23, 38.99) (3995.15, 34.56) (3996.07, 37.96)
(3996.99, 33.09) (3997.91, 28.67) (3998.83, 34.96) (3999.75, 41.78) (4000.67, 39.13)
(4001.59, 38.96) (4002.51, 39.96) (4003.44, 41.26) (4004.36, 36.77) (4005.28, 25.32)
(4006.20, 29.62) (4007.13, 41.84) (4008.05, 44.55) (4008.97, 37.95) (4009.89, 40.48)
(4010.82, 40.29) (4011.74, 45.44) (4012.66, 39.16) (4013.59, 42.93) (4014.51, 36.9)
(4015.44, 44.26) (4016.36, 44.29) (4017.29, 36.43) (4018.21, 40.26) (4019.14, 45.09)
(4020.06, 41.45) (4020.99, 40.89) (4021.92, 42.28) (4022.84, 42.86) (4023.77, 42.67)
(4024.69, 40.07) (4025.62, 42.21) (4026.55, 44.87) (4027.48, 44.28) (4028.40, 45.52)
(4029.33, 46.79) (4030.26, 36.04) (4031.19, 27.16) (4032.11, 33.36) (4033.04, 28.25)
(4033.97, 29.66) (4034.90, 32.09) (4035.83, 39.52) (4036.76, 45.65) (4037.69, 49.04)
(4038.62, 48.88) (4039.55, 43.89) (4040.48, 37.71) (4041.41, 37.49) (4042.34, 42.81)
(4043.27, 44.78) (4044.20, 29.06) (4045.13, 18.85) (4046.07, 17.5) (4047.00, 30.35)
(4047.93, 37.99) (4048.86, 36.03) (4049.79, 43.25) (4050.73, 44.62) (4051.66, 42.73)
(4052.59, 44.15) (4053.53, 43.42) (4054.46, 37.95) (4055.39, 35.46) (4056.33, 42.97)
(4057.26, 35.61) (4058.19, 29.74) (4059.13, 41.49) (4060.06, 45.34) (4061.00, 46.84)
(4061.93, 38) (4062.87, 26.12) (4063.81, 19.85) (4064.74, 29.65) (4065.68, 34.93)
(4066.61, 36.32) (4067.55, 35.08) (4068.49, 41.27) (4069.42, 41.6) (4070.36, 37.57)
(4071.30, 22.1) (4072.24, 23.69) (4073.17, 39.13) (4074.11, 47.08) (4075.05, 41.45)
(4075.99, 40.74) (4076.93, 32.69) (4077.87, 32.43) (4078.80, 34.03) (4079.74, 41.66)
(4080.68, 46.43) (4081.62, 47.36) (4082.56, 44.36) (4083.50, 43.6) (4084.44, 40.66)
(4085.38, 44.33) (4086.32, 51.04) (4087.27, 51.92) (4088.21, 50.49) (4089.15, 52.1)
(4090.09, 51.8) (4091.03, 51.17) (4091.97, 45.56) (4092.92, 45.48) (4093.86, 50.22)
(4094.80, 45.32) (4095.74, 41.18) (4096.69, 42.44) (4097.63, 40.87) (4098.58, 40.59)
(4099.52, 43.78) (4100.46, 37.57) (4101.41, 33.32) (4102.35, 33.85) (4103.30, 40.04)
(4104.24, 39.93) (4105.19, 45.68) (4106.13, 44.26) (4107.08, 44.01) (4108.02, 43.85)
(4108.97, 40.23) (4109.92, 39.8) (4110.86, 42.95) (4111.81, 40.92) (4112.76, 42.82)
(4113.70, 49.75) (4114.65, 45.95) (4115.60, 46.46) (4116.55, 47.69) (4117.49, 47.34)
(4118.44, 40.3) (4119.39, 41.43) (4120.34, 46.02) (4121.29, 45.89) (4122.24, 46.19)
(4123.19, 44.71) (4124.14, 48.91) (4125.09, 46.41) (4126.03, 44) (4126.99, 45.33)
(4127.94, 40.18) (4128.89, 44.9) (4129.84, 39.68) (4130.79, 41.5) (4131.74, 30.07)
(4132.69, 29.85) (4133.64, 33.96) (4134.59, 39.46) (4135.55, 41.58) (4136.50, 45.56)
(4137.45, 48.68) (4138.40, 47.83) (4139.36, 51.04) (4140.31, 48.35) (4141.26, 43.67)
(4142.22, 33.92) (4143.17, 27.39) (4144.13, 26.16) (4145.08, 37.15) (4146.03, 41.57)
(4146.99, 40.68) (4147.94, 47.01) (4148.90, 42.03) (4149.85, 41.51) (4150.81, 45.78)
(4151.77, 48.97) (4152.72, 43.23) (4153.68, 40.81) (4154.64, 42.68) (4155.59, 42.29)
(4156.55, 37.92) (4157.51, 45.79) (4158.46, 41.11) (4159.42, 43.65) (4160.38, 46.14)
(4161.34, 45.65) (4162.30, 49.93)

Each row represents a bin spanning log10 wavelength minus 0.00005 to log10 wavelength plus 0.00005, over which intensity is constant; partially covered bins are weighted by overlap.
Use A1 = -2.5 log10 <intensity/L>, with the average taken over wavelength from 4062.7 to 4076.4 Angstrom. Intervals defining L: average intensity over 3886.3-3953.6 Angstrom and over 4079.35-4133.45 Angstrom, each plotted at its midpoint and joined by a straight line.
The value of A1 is 0.14 mag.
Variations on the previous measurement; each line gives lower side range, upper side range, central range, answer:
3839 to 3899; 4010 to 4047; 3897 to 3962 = 0.246 mag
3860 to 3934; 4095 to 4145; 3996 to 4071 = -0.134 mag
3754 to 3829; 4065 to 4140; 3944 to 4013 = 0.184 mag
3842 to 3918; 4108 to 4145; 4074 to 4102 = -0.118 mag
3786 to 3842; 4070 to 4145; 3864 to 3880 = 0.168 mag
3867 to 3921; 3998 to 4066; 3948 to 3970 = 0.376 mag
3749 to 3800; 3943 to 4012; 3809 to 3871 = 0.454 mag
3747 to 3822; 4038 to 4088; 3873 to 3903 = 0.289 mag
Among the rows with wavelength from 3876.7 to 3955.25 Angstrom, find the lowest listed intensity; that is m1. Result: 3.943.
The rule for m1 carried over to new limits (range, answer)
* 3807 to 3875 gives 6.237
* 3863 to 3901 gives 11.71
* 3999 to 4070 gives 17.5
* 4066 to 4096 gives 22.1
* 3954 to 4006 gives 4.68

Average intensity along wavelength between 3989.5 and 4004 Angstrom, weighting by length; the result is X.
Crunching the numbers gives 38.6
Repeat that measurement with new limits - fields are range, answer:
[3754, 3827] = 24.4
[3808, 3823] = 20.3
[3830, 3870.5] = 17.6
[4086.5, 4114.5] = 43.9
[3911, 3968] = 20.2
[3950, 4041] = 33.5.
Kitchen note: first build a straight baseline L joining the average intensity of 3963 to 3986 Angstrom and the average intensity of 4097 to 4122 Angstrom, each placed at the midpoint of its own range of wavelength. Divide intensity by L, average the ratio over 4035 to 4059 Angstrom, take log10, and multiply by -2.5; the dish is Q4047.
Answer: -0.15 mag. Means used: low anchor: 22.8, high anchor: 42.5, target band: 38.3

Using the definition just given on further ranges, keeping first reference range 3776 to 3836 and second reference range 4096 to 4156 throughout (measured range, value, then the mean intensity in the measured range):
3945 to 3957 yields 0.12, 28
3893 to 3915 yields 0.10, 25.9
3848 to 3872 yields 0.31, 19.2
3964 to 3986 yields 0.38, 23.1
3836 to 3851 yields 0.32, 18.4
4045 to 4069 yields 0.05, 36.2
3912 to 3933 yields 0.40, 20.3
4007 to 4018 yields -0.18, 41.2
